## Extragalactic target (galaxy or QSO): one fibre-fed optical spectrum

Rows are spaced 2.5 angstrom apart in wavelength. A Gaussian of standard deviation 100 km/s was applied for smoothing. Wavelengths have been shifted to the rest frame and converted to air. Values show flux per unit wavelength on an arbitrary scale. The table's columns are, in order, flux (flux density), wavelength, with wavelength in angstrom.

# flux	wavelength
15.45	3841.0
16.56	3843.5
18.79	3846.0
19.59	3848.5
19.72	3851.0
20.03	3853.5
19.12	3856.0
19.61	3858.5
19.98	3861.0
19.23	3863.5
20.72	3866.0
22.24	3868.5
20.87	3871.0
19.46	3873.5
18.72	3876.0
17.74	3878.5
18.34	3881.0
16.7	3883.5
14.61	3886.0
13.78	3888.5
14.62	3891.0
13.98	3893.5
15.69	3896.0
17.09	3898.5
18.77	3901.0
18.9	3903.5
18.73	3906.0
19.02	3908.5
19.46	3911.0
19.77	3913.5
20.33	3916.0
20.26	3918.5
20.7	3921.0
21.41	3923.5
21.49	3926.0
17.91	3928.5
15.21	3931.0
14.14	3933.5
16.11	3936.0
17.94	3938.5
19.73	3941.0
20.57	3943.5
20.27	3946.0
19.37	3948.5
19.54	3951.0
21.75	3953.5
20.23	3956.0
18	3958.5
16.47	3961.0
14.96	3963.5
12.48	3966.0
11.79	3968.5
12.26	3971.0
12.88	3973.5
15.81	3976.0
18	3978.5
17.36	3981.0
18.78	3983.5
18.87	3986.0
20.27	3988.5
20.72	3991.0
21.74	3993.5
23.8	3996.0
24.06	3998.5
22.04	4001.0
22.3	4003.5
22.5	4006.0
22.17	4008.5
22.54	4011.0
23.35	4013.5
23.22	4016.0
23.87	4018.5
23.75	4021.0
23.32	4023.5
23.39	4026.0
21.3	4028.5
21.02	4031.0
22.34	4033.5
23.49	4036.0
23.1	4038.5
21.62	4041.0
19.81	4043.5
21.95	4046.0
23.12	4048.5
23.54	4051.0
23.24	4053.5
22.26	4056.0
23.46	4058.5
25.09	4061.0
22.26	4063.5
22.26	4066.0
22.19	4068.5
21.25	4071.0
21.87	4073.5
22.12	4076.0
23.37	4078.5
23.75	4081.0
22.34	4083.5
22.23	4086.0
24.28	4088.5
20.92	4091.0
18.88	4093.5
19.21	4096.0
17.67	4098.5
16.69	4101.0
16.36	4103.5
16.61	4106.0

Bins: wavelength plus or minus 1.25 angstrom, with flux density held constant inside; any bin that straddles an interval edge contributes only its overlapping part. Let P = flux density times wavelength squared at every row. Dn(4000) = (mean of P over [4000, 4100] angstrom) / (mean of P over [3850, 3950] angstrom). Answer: 1.30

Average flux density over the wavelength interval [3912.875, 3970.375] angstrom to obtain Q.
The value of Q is 18.2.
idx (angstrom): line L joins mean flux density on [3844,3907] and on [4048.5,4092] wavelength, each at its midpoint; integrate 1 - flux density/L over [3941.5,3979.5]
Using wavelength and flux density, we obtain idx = 5.98 angstrom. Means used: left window 18.3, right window 22.8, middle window 17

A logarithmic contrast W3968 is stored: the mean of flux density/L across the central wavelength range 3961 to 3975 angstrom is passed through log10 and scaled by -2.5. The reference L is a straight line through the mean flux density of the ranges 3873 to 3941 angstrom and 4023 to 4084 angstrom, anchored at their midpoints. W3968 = 0.43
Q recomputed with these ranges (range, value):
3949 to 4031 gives 19.8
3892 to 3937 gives 18.3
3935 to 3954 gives 19.4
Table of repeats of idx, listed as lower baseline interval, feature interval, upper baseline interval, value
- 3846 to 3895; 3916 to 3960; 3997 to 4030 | 3.0 angstrom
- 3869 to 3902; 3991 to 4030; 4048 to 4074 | -3.1 angstrom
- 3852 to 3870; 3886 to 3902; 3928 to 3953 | 3.1 angstrom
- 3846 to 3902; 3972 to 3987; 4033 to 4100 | 2.6 angstrom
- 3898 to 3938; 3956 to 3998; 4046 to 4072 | 6.4 angstrom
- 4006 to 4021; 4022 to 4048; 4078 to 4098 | 0.5 angstrom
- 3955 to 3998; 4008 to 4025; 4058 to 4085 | -3.1 angstrom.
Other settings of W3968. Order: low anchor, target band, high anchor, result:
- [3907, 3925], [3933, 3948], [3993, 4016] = 0.14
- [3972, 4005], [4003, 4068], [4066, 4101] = -0.11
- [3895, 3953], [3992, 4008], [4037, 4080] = -0.09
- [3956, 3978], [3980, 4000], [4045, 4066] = -0.22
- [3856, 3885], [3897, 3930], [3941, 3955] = 0.02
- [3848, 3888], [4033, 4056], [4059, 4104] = -0.07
